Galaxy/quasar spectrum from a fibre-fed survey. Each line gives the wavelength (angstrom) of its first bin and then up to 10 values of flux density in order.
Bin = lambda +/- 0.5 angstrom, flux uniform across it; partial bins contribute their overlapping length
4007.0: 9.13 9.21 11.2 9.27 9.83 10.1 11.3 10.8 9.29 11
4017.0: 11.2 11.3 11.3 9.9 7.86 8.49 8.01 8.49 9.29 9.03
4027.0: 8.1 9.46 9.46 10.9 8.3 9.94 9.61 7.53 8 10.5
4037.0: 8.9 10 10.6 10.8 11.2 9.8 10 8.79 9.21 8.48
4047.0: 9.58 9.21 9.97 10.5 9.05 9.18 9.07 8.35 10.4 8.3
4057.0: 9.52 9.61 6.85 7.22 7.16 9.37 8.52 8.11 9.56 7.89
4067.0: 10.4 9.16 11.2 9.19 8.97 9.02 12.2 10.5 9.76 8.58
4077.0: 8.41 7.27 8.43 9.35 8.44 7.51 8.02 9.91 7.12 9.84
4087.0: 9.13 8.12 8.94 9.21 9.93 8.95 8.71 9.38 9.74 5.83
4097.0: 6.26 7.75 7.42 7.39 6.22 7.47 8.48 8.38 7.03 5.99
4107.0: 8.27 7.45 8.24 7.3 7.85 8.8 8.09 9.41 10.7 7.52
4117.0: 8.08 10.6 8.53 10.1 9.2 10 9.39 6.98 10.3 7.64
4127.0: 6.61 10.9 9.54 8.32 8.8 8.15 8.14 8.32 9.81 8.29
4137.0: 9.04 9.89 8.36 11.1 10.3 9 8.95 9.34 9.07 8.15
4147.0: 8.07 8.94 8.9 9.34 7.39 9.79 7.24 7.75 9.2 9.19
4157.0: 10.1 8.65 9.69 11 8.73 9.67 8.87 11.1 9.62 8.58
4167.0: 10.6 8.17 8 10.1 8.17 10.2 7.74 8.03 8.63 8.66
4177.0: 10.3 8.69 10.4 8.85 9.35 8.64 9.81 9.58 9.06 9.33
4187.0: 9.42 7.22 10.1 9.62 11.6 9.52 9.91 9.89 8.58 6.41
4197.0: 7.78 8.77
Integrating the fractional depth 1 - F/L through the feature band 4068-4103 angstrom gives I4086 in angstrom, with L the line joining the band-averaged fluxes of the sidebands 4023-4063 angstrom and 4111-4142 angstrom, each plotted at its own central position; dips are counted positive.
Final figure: 1.7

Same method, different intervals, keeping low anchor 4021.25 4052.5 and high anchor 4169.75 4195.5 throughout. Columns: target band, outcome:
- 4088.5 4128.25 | 4.1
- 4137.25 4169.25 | 0.5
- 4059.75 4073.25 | 0.3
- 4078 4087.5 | 0.8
